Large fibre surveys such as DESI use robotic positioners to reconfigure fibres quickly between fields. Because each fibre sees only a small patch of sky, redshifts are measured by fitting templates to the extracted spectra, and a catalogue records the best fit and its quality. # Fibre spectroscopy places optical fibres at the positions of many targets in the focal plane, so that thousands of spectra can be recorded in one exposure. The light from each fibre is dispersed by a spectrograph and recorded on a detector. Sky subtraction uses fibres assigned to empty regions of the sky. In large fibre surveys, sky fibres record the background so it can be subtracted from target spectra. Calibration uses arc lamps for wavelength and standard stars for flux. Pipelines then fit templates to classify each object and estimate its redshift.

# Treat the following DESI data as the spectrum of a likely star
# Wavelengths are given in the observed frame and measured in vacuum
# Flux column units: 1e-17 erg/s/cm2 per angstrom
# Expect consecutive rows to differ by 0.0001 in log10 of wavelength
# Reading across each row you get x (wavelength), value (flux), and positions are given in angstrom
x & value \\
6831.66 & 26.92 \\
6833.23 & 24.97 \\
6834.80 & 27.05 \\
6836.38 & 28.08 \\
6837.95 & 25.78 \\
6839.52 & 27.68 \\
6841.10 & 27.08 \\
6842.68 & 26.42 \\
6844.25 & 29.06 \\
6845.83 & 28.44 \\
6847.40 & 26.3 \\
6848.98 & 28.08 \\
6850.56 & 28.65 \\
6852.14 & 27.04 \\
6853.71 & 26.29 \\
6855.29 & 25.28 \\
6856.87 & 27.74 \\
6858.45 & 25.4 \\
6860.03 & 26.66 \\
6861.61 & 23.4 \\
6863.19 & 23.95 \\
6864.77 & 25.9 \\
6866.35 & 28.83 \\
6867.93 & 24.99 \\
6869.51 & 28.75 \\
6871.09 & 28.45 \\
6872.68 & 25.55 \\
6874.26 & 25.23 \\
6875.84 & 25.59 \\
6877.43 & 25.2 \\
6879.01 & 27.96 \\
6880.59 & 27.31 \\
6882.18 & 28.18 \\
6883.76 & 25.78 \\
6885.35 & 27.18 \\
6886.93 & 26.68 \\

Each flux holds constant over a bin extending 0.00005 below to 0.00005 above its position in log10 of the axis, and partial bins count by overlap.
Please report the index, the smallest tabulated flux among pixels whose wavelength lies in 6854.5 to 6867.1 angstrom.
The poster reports 23.4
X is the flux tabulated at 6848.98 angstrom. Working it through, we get 28.08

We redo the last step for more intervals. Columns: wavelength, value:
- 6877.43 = 25.2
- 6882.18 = 28.18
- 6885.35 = 27.18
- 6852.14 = 27.04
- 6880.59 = 27.31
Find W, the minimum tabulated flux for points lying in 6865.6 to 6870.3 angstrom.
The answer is 24.99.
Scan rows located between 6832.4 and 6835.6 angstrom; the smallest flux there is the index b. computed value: 24.97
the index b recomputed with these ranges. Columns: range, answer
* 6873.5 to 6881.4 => 25.2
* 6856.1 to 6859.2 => 25.4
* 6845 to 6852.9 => 26.3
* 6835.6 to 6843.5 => 25.78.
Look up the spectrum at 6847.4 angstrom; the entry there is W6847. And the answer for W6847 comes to 26.3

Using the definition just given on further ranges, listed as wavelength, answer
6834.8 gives 27.05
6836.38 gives 28.08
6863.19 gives 23.95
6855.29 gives 25.28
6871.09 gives 28.45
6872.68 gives 25.55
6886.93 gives 26.68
